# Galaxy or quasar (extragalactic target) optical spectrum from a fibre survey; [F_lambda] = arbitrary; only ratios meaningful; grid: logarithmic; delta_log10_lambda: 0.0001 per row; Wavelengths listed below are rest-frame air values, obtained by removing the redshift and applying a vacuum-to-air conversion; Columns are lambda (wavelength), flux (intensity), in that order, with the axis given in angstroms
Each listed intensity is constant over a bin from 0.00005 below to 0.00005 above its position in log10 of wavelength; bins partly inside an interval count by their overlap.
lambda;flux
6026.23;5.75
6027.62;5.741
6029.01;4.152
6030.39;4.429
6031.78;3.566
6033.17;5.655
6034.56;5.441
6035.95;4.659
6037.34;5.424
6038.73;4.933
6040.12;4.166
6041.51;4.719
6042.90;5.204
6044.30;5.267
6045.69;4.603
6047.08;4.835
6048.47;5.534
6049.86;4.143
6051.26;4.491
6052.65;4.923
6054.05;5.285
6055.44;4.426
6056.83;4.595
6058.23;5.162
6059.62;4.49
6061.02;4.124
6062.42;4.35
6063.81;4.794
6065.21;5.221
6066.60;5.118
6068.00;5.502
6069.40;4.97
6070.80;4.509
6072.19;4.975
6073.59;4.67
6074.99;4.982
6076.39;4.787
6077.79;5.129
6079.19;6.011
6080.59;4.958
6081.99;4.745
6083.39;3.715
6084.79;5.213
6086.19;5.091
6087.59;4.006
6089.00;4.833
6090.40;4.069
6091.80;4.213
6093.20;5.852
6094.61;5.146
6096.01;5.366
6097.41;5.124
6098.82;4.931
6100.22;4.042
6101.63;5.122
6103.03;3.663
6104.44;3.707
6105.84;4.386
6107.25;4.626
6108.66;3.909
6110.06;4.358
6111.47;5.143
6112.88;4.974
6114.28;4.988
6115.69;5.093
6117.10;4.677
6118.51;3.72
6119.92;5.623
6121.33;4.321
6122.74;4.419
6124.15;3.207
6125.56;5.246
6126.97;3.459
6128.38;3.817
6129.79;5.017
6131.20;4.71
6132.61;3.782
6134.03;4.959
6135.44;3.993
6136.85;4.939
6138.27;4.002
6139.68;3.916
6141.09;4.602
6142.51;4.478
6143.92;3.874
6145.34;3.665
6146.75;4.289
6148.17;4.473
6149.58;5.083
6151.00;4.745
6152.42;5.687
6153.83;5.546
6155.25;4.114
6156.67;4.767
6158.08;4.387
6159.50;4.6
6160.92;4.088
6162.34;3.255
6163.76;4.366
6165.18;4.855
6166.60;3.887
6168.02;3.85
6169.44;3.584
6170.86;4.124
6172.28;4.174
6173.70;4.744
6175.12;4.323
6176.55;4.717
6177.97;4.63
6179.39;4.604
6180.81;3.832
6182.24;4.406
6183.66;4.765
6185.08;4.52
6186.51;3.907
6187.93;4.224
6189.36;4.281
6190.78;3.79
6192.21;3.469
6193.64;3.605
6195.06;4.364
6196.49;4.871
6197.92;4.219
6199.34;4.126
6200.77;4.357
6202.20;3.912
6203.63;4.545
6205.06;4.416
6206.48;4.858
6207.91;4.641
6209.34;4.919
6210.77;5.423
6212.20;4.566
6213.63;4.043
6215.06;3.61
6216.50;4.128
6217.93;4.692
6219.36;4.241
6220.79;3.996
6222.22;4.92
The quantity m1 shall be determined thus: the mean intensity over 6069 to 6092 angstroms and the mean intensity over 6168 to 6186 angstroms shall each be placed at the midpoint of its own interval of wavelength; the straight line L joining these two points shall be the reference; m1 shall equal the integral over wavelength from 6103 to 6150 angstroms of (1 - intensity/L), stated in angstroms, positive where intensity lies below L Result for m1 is 1.8 angstroms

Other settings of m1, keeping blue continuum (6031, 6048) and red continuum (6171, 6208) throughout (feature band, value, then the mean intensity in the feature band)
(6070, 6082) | -0.63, 4.99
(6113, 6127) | 0.09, 4.55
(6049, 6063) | 0.59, 4.61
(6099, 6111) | 0.92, 4.28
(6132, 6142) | 0.42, 4.32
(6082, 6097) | -0.22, 4.76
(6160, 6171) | 0.99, 4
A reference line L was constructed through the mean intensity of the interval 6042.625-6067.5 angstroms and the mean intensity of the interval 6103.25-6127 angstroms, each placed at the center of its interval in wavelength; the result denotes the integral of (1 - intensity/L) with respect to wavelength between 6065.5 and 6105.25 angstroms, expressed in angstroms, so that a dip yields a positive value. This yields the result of -1.40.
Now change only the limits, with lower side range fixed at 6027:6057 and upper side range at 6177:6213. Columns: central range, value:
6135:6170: 1.0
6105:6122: -0.1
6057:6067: 0.1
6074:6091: -0.3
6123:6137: 0.8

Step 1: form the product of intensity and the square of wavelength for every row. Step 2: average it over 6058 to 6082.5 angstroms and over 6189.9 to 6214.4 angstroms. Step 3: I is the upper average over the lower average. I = 0.9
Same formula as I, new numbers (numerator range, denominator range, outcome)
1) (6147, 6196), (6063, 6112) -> 0.94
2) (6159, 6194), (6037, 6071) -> 0.90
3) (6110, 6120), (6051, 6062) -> 1.04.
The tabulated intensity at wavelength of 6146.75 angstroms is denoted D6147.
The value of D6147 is 4.289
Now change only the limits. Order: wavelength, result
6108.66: 3.909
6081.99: 4.745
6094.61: 5.146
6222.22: 4.92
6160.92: 4.088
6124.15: 3.207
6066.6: 5.118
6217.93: 4.692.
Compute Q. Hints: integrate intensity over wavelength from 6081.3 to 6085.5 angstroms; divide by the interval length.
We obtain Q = 4.56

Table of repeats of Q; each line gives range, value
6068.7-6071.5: 4.75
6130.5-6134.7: 4.47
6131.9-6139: 4.33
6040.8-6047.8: 4.93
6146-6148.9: 4.39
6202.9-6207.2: 4.61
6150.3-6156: 5.02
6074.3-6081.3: 5.17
